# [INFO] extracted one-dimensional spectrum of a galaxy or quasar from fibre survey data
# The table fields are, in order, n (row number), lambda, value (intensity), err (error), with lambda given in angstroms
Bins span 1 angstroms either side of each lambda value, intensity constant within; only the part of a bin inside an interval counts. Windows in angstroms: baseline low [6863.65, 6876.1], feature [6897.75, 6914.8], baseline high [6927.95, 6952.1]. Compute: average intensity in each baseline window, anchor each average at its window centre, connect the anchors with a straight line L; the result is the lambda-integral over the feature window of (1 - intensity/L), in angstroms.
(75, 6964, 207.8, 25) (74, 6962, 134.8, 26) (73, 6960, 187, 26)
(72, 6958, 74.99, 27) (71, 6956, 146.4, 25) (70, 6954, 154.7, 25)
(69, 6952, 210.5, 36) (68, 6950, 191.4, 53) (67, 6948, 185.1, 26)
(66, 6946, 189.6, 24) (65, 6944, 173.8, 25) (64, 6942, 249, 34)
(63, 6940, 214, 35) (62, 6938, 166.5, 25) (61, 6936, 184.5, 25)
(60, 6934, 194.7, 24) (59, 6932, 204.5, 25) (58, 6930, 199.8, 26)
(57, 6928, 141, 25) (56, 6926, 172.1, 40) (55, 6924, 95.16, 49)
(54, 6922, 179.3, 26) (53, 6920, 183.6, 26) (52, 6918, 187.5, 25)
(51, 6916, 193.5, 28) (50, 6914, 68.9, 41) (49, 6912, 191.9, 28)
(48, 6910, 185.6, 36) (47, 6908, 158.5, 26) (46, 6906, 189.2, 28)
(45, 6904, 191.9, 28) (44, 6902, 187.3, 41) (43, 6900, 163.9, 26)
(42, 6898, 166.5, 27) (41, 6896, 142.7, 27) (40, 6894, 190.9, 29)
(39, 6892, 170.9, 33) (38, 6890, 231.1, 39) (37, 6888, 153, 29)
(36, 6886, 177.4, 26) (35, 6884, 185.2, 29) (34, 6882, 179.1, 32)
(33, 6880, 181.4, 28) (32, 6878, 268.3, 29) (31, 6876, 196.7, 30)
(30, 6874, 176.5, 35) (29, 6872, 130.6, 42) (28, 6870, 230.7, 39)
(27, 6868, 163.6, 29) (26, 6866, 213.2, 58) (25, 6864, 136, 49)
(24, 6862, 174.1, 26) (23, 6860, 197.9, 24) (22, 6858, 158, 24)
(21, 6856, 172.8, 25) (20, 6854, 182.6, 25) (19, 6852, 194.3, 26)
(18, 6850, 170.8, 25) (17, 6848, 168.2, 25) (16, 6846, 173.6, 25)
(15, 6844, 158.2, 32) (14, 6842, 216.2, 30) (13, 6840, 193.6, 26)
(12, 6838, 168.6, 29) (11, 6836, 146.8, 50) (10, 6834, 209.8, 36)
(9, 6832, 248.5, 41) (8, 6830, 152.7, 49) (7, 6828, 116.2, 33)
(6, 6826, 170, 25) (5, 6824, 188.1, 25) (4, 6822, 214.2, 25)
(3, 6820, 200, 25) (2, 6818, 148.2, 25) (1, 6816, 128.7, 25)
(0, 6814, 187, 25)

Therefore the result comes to 1.7 angstroms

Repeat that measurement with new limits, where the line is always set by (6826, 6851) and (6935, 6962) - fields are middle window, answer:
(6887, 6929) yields 2.0 angstroms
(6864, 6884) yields -1.5 angstroms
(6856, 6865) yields 0.5 angstroms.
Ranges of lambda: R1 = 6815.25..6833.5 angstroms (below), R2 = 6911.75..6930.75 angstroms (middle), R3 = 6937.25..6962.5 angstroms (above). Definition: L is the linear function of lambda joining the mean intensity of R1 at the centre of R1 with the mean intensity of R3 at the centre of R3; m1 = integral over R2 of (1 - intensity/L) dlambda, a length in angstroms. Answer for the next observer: 1.8 angstroms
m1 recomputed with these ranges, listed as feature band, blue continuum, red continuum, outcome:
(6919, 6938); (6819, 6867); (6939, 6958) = 1.16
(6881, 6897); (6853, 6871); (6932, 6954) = 0.57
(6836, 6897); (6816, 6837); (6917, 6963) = -1.75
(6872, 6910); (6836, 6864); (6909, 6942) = -1.49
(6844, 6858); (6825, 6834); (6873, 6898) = 0.46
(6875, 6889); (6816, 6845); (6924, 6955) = -0.73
